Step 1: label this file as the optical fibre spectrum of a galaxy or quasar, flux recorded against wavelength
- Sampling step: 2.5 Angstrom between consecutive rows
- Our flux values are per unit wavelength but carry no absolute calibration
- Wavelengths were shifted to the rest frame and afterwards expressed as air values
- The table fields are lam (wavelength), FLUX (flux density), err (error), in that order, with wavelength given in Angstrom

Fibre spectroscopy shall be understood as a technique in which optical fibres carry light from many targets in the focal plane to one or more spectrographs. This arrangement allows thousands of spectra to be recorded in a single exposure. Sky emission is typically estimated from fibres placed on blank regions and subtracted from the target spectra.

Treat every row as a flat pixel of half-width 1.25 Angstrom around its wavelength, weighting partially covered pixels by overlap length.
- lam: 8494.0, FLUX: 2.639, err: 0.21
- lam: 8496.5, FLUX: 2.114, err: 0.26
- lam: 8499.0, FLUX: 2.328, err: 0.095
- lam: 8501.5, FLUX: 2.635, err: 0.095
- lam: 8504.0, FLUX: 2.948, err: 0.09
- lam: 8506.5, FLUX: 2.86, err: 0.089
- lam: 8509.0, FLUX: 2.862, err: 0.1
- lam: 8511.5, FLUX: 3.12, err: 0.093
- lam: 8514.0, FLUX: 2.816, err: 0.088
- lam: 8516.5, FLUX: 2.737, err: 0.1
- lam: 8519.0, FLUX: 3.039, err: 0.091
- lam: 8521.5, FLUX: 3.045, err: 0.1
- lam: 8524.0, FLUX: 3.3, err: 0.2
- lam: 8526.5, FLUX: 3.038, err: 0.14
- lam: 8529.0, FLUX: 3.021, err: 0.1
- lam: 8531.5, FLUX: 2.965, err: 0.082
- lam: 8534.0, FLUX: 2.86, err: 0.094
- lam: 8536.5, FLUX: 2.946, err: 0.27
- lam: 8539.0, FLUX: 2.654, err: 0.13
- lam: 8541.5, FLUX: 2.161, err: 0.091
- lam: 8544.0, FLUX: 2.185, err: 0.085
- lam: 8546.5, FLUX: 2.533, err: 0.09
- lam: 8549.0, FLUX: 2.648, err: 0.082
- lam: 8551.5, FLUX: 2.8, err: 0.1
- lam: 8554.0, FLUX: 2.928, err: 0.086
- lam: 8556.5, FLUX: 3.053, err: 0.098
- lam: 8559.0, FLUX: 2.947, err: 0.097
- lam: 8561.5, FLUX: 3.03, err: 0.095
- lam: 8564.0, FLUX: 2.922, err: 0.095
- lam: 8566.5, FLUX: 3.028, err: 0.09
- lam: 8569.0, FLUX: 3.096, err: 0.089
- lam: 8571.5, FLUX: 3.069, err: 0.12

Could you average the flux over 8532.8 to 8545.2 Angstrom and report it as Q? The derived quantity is 2.56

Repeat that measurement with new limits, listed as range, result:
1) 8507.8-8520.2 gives 2.91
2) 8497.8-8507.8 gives 2.7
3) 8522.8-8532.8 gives 3.08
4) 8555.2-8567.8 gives 3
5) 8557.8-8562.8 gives 2.99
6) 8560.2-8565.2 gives 2.98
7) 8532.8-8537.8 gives 2.9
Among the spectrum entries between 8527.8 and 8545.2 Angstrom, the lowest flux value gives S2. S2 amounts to 2.161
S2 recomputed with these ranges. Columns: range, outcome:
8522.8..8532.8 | 2.965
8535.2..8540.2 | 2.654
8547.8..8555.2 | 2.648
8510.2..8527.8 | 2.737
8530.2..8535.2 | 2.86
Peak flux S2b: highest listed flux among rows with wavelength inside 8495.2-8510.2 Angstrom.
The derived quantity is 2.948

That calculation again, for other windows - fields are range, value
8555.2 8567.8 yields 3.053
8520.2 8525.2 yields 3.3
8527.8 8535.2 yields 3.021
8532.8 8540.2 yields 2.946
